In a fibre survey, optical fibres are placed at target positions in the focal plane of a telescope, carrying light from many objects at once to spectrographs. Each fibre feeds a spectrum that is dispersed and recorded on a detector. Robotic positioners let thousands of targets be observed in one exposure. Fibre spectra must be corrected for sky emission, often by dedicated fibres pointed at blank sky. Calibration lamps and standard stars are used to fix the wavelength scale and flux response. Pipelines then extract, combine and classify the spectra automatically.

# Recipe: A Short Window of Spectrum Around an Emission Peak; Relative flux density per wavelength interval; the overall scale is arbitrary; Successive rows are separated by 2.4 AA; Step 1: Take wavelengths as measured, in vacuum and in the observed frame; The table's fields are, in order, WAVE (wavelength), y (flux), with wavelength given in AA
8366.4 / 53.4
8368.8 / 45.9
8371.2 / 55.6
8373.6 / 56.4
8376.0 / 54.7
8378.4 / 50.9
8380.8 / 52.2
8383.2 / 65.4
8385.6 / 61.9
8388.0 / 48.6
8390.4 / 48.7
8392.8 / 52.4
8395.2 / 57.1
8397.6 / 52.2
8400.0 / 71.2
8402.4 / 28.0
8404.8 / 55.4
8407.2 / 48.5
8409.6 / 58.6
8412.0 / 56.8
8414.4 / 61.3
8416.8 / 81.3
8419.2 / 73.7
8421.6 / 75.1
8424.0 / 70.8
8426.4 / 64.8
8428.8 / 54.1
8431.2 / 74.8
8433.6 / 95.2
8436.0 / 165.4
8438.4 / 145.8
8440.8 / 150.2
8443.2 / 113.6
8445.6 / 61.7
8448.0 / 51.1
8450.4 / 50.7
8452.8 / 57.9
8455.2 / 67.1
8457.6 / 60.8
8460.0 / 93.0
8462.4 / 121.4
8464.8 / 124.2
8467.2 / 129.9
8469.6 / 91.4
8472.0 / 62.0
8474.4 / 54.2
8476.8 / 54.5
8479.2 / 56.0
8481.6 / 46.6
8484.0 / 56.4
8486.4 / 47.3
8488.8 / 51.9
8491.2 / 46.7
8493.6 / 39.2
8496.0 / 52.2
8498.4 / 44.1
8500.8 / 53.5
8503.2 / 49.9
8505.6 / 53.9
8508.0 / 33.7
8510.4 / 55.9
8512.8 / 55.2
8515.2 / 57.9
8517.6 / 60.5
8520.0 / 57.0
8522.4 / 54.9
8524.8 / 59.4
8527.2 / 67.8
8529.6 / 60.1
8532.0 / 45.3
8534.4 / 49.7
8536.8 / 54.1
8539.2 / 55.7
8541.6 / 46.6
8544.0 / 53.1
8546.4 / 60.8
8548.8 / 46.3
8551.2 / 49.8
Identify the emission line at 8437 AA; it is H-alpha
